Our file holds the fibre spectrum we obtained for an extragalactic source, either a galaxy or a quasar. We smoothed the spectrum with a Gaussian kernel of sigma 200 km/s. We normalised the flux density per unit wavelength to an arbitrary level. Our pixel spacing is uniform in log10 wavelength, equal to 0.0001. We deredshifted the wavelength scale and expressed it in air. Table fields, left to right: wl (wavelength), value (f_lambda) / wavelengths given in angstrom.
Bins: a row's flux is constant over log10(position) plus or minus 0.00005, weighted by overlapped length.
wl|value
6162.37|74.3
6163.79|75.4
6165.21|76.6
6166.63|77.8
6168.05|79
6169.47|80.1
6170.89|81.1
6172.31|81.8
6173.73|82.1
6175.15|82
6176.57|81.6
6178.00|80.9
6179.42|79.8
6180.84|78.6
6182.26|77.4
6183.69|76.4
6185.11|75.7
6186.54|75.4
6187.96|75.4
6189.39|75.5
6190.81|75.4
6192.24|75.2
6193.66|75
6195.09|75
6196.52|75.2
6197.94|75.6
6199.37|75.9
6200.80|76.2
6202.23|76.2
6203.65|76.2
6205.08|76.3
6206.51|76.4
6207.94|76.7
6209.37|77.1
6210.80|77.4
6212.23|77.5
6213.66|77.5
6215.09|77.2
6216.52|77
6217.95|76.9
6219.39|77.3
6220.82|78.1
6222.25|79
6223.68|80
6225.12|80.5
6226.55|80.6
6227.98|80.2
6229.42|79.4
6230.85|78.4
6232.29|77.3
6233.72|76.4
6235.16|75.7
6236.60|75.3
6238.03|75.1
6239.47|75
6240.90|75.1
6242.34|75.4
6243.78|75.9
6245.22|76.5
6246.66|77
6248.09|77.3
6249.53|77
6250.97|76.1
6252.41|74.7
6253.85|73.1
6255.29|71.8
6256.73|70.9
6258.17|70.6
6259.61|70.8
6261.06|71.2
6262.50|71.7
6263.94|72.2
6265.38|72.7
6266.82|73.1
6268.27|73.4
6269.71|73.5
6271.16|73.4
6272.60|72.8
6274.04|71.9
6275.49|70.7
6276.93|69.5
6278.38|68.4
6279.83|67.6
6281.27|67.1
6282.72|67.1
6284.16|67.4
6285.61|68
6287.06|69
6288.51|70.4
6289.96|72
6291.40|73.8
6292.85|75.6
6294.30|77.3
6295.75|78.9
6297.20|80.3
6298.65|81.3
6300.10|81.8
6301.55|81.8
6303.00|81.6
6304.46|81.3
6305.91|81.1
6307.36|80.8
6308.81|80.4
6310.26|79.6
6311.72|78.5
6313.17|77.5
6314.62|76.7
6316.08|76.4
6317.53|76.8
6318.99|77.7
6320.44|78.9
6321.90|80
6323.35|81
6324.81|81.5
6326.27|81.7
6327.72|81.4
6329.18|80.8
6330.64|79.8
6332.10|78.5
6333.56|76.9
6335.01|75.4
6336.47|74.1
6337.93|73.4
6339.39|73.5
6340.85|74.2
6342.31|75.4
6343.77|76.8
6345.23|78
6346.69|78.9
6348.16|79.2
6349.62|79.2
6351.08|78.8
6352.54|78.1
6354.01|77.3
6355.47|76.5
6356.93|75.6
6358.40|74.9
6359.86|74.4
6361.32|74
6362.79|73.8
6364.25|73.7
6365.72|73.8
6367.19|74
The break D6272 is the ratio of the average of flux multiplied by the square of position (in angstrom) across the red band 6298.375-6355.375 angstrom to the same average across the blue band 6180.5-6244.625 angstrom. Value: 1.06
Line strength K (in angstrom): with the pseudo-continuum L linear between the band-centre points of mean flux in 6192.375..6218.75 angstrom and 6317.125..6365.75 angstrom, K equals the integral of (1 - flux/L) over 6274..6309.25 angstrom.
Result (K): 1.1 angstrom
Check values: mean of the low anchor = 76.4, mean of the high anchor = 77.2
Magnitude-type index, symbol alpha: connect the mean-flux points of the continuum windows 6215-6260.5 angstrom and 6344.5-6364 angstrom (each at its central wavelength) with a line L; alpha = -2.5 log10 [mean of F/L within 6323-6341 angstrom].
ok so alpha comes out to -0.02 mag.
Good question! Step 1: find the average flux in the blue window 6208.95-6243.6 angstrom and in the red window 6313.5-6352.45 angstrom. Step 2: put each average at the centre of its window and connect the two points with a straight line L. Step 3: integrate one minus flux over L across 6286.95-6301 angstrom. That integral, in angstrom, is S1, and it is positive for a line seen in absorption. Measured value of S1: 0.2 angstrom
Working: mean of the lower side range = 77.5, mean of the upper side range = 77.9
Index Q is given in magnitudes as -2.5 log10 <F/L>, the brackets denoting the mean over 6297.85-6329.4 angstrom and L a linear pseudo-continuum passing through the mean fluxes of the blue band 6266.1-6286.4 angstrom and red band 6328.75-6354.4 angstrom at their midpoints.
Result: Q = -0.08 mag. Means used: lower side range 70.3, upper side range 77.1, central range 79.9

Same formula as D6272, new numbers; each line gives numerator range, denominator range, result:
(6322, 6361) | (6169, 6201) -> 1.05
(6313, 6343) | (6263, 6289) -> 1.12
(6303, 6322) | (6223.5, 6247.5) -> 1.05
